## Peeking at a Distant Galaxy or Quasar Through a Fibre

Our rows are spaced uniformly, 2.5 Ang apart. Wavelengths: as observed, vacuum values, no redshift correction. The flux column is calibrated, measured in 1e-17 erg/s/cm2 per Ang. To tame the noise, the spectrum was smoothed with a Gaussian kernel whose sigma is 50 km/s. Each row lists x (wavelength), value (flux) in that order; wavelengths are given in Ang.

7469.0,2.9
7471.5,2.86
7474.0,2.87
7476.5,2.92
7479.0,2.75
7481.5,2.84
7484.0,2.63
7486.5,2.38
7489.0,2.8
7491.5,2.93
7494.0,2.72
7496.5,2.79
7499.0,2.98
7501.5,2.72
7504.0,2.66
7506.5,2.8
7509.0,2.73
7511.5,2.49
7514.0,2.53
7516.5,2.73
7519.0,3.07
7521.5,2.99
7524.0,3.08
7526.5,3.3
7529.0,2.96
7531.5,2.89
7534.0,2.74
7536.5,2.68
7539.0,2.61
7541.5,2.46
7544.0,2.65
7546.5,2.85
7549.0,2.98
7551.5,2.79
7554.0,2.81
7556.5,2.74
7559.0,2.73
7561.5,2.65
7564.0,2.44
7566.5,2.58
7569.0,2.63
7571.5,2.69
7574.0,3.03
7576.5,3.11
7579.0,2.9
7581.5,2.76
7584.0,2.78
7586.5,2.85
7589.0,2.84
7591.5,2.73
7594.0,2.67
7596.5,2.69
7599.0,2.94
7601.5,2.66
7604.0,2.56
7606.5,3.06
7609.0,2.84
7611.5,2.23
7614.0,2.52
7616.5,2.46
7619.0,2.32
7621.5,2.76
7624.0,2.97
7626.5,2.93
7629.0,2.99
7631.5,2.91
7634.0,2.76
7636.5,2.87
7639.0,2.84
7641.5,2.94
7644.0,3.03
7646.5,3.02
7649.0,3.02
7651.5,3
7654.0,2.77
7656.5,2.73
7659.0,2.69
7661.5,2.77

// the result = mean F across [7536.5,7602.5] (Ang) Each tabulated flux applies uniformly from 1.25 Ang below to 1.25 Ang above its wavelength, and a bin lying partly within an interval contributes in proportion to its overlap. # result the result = 2.75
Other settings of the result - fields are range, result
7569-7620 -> 2.73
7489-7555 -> 2.81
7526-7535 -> 2.95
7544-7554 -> 2.84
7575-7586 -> 2.89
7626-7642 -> 2.89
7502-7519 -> 2.69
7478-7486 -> 2.71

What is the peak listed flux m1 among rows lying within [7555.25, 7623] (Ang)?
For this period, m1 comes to 3.11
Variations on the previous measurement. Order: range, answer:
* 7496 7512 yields 2.98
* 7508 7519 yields 3.07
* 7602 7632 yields 3.06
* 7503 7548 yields 3.3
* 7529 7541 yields 2.96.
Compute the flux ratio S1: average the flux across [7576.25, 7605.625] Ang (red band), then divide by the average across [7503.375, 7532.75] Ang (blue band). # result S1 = 0.97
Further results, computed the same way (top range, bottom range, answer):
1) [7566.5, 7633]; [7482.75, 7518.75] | 1.02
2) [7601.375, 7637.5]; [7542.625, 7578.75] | 0.98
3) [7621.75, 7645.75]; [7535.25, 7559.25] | 1.07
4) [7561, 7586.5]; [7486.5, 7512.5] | 1.01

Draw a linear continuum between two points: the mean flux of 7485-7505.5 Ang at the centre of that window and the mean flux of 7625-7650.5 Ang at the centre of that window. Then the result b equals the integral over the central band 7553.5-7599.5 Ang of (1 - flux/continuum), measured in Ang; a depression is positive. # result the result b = 1.44 Ang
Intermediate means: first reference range 2.75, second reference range 2.93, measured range 2.76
